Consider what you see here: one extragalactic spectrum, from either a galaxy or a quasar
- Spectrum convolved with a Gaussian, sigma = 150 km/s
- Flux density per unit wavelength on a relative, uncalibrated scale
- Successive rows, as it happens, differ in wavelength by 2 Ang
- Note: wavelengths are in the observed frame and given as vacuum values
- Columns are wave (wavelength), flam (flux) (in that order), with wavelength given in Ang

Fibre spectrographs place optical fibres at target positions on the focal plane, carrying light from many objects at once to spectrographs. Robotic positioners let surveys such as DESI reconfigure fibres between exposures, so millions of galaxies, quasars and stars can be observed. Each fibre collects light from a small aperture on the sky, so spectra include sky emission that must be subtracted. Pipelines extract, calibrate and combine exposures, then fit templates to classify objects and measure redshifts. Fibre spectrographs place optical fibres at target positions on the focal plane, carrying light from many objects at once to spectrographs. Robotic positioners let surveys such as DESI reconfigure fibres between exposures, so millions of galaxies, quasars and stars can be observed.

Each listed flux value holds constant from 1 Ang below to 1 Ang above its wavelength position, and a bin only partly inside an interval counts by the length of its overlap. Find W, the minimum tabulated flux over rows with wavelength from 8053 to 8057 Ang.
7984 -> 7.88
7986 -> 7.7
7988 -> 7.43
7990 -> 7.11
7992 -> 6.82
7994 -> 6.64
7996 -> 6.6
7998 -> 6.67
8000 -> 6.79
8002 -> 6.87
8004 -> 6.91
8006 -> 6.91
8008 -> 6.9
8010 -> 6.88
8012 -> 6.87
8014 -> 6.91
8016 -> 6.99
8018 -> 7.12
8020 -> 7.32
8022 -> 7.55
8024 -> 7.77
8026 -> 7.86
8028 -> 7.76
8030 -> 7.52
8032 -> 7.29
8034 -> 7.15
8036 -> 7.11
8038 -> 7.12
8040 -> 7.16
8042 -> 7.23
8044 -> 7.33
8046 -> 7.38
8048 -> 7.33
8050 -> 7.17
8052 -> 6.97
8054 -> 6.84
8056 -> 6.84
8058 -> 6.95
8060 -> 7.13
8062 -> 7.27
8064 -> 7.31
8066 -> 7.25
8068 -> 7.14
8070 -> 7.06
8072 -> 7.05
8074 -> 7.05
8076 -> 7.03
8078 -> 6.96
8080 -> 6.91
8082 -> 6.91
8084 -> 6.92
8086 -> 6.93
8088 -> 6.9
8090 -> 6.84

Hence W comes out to 6.84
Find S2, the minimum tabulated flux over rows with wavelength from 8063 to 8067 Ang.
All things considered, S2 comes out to 7.25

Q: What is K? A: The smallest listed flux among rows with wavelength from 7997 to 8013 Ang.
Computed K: 6.67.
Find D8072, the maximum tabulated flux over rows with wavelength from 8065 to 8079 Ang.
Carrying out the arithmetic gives 7.25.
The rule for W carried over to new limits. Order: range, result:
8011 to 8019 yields 6.87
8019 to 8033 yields 7.29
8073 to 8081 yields 6.91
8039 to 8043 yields 7.16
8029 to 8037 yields 7.11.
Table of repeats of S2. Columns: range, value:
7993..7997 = 6.6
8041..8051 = 7.17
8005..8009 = 6.9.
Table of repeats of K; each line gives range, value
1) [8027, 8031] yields 7.52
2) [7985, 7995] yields 6.64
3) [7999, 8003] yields 6.79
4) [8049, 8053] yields 6.97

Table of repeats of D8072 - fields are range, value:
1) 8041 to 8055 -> 7.38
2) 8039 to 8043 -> 7.23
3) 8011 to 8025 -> 7.77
